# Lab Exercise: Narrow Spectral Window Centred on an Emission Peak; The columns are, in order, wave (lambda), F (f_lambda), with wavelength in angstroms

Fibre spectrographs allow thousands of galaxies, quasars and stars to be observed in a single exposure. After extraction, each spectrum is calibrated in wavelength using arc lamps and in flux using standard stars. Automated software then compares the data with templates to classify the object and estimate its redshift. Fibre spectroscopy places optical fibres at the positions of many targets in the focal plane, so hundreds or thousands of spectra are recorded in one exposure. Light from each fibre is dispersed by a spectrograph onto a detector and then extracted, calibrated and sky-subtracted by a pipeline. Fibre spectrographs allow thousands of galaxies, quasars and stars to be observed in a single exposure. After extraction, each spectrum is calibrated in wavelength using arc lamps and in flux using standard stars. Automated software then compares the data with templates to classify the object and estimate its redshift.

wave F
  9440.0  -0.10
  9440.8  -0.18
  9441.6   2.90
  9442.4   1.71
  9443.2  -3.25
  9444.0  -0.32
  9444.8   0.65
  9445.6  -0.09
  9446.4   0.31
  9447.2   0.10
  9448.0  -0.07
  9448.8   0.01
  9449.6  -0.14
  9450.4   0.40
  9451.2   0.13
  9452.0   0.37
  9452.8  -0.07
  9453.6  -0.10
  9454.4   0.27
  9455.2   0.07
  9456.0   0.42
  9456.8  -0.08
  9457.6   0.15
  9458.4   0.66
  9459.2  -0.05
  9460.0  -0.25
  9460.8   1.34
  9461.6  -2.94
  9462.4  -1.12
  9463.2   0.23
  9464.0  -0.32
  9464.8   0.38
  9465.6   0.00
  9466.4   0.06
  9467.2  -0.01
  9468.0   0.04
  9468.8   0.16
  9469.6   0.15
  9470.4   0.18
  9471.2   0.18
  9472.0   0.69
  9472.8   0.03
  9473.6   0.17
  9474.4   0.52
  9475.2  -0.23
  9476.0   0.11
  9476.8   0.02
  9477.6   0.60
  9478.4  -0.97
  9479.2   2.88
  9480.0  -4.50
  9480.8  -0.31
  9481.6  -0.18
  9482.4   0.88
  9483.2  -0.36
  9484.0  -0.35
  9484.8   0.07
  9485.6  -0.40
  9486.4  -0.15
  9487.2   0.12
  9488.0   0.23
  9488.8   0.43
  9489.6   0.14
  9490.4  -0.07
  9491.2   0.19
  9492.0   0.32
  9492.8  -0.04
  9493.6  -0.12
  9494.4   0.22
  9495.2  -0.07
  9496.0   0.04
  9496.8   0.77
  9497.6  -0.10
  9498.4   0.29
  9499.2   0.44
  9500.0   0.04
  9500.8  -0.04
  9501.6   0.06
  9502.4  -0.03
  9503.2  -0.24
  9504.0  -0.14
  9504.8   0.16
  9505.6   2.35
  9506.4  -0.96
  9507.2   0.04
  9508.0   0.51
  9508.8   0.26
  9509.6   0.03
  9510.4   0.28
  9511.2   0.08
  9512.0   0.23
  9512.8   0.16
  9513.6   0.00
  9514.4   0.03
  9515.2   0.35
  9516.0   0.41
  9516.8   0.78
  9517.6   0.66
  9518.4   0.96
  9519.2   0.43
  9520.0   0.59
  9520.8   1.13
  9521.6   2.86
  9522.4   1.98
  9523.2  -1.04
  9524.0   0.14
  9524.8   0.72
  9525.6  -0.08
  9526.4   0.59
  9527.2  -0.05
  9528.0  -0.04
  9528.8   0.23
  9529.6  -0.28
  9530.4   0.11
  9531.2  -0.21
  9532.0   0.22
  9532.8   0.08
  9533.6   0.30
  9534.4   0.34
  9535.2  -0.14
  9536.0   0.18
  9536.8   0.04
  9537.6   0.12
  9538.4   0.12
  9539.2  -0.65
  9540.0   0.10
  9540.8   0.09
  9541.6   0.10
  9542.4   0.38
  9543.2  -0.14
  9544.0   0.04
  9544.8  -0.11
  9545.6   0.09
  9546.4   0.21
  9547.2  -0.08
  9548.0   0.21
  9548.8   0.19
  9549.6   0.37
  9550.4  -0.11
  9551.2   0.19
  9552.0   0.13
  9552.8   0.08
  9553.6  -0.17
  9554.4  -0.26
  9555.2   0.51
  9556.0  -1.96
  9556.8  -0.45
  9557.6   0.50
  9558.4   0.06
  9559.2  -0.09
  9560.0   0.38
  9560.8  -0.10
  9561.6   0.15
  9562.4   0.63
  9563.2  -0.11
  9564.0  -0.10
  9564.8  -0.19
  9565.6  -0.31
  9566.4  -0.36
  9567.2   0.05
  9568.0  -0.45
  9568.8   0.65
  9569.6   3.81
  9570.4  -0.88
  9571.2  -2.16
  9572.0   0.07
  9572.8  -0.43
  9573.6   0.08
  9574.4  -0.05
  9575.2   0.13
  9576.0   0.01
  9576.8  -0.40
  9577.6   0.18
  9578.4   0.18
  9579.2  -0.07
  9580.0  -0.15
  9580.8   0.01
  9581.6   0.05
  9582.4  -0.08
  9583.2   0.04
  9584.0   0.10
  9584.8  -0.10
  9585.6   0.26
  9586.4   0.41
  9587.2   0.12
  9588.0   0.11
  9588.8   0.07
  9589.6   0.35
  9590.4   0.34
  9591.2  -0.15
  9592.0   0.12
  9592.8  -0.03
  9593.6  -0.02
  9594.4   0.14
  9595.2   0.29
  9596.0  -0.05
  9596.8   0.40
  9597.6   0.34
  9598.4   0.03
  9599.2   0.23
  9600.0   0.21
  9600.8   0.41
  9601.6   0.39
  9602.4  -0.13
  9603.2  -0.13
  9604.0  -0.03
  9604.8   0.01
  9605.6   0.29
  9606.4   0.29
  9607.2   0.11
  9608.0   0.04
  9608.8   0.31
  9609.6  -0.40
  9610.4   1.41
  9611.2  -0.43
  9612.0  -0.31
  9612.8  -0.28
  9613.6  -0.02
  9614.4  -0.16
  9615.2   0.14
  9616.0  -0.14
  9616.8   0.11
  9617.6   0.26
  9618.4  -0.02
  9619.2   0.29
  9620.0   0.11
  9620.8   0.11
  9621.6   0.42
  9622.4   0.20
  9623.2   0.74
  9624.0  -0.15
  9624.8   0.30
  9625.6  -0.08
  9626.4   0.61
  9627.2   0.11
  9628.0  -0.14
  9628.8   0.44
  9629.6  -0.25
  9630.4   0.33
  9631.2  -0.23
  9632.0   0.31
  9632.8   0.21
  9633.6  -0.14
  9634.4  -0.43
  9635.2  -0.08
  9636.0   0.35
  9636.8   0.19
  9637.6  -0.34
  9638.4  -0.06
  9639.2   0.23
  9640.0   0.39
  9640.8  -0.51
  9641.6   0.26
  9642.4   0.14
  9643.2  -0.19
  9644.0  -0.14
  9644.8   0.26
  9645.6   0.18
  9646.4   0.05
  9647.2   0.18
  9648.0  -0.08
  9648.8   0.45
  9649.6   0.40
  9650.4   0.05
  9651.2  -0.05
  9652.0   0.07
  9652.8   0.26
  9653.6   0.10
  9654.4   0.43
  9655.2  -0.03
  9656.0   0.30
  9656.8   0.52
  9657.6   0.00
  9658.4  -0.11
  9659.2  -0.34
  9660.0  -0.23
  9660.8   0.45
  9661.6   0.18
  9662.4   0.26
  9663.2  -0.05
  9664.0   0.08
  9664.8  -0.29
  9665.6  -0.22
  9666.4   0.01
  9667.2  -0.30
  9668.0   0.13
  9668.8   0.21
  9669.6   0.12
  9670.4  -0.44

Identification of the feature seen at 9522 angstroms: H-beta 4861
